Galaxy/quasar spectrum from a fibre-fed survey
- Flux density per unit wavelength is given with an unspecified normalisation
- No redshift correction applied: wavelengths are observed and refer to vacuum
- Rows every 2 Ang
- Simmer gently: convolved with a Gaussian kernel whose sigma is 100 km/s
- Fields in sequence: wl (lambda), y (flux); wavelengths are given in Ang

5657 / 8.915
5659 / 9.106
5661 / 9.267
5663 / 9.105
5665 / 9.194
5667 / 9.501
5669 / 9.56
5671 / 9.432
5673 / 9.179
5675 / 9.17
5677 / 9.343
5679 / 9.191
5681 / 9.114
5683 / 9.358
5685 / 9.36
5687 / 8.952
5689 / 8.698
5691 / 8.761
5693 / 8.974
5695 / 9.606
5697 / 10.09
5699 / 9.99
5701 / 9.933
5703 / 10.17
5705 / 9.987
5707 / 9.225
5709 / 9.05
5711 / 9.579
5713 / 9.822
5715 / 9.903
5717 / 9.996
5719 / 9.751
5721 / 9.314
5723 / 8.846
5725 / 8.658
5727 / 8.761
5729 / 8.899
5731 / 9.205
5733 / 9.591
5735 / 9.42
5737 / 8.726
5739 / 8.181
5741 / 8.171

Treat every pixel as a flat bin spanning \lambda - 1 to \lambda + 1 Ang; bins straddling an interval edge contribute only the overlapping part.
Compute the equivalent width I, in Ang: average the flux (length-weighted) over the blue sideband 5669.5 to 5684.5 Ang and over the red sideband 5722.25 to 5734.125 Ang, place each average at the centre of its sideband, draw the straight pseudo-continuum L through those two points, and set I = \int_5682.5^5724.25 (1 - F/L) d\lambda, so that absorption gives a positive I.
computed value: -1.6 Ang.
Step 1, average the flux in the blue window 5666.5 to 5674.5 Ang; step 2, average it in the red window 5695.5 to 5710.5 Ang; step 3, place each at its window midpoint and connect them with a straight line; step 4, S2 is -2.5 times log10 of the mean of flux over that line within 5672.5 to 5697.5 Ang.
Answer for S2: 0.04 mag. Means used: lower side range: 9.4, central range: 9.2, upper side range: 9.77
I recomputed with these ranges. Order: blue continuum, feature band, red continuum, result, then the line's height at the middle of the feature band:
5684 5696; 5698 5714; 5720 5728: -1.3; 8.98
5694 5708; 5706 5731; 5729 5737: 0.6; 9.53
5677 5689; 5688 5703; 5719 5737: -0.6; 9.15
